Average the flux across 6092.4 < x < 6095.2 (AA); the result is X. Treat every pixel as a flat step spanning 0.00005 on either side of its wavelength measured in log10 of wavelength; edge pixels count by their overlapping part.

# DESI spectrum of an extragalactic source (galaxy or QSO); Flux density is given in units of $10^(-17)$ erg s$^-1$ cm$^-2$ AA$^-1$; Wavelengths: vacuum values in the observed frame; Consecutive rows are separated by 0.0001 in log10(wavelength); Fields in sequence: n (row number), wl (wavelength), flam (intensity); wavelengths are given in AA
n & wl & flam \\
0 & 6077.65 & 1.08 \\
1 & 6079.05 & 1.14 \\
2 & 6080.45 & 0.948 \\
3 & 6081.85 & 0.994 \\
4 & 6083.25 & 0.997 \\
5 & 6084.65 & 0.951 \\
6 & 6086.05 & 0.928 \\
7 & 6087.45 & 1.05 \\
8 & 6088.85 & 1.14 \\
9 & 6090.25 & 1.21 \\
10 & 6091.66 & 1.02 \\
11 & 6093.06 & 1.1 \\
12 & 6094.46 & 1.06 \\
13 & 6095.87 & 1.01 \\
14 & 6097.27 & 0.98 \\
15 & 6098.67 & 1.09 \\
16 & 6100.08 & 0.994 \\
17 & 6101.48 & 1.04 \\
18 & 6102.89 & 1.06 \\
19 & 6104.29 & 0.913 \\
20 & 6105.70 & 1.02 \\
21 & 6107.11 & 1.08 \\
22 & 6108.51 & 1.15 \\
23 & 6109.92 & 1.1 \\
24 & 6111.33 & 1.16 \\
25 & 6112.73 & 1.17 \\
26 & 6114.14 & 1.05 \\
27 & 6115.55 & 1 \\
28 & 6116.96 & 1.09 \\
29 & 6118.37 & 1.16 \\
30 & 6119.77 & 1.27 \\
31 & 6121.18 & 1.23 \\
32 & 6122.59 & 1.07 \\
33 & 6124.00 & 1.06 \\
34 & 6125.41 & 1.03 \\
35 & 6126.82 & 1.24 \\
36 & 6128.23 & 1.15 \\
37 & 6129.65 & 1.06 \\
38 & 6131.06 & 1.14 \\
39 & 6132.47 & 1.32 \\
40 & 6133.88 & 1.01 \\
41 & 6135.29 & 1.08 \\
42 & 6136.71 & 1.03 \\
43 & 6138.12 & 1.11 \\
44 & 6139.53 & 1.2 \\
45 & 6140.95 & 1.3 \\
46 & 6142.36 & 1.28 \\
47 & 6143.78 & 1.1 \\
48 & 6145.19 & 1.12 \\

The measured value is 1.08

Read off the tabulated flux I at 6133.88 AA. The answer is 1.01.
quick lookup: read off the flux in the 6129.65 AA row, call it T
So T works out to 1.06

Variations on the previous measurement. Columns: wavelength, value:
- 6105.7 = 1.02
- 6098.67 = 1.09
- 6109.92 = 1.1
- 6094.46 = 1.06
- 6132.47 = 1.32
